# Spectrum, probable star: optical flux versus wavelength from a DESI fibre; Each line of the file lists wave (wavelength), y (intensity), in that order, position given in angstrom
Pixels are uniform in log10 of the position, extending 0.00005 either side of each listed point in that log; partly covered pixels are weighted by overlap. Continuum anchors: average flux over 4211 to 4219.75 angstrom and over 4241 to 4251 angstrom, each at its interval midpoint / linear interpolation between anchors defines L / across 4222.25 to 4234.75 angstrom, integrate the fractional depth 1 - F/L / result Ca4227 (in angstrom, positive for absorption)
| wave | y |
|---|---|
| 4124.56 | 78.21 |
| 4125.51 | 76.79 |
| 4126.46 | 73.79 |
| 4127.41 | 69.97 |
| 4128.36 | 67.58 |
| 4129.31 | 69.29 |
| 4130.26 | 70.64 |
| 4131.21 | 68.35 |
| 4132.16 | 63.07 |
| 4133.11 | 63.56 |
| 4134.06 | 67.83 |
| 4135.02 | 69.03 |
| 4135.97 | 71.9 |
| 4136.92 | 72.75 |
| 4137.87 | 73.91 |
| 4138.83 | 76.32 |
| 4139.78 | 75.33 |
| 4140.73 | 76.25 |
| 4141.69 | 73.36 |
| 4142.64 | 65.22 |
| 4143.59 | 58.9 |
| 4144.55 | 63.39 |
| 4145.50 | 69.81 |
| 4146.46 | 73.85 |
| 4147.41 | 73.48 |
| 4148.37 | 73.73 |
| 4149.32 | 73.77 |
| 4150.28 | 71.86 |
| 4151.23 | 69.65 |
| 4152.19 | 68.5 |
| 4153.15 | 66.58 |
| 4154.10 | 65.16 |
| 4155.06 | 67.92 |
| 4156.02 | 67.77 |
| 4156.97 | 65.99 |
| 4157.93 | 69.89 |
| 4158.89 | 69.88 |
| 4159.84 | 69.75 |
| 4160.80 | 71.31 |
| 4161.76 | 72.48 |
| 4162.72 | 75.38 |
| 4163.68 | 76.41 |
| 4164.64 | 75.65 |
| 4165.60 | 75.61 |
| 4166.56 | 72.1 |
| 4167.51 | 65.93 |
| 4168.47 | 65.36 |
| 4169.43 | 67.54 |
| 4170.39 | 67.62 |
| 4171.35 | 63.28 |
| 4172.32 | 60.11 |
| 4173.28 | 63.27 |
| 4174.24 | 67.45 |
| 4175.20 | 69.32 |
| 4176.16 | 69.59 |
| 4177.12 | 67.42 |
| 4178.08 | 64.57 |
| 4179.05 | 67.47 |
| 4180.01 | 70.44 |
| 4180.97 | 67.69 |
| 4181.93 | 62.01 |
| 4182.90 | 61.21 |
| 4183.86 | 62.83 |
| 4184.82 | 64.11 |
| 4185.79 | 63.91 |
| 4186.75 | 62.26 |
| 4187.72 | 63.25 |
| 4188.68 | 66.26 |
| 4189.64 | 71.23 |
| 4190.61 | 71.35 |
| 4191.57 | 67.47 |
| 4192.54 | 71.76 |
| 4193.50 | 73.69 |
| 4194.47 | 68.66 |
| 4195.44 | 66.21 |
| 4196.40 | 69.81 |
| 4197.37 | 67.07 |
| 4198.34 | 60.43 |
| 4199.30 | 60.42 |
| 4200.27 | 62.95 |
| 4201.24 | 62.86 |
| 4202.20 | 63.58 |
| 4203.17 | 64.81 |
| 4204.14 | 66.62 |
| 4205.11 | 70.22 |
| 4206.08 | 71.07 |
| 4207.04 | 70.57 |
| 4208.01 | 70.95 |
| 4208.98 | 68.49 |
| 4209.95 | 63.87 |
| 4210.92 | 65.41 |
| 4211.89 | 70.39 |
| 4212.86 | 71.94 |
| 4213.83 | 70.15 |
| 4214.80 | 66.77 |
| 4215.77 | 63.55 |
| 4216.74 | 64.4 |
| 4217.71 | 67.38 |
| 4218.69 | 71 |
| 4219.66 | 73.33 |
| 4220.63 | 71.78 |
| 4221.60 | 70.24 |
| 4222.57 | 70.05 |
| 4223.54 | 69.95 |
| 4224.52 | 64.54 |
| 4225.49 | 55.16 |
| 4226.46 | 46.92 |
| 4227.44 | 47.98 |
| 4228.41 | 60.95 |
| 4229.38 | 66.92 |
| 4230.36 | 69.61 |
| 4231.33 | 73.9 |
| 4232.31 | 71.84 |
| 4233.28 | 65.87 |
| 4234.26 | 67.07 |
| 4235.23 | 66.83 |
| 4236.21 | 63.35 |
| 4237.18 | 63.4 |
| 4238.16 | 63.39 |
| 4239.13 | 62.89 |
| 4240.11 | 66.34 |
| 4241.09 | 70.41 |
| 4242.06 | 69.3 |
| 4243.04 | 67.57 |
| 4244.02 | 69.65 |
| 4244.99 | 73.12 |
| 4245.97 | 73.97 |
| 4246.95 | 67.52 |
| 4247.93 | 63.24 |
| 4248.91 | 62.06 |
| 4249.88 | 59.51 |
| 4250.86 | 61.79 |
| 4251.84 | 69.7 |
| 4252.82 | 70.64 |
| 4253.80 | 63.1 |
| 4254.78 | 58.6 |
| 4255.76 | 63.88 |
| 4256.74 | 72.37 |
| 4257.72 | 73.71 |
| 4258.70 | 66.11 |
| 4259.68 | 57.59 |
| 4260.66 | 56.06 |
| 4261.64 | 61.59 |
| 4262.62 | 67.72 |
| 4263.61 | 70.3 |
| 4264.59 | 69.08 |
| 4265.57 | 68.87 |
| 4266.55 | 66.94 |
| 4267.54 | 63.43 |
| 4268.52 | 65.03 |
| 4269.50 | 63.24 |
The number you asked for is 0.7 angstrom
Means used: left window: 68.4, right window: 67.2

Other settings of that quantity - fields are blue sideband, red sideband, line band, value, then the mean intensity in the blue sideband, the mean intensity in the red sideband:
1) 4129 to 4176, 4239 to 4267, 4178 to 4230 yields 1.37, 69.5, 66.4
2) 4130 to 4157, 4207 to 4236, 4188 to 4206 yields 0.12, 69.6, 66.5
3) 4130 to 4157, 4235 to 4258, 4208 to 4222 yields -0.24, 69.6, 66.4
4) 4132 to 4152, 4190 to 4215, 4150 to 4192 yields 0.77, 70.4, 67.6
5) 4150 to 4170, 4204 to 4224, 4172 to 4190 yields 1.07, 70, 69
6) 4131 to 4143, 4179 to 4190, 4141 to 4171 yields -0.62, 70.6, 65.1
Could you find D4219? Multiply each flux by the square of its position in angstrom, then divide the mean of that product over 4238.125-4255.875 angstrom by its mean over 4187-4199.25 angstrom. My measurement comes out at 1.00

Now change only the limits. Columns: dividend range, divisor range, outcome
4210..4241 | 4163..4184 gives 1.00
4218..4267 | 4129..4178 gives 0.99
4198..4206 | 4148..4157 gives 0.95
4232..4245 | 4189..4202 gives 1.02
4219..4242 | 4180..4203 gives 1.01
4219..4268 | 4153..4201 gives 1.01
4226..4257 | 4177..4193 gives 1.02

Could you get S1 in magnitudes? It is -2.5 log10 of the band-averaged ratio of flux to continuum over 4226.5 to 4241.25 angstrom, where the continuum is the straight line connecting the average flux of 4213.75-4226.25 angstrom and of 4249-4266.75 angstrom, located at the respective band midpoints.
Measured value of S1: 0.03 mag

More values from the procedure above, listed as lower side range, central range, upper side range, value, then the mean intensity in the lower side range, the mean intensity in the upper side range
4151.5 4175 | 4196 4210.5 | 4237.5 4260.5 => 0.02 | 68.8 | 66.2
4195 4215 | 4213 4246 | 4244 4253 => 0.01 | 66.9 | 66.9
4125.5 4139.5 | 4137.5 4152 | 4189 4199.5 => -0.02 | 70.2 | 68.2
